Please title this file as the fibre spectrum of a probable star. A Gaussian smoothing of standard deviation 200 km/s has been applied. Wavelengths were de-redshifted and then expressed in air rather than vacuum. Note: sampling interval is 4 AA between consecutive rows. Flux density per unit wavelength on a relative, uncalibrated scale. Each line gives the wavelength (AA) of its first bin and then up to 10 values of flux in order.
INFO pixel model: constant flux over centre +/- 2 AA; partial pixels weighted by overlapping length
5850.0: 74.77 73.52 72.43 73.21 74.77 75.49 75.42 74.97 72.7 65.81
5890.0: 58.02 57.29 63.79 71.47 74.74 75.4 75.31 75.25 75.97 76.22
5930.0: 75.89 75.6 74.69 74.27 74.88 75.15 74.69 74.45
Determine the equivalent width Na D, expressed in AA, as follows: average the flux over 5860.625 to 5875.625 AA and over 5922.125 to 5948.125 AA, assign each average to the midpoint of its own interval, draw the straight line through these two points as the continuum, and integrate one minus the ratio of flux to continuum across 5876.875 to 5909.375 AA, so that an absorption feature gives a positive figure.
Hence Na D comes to 3.2 AA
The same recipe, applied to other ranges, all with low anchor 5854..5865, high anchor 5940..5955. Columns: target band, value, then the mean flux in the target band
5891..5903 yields 1.7 AA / 63.1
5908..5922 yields -0.2 AA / 75.4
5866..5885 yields -0.2 AA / 74.2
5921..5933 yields -0.3 AA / 76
